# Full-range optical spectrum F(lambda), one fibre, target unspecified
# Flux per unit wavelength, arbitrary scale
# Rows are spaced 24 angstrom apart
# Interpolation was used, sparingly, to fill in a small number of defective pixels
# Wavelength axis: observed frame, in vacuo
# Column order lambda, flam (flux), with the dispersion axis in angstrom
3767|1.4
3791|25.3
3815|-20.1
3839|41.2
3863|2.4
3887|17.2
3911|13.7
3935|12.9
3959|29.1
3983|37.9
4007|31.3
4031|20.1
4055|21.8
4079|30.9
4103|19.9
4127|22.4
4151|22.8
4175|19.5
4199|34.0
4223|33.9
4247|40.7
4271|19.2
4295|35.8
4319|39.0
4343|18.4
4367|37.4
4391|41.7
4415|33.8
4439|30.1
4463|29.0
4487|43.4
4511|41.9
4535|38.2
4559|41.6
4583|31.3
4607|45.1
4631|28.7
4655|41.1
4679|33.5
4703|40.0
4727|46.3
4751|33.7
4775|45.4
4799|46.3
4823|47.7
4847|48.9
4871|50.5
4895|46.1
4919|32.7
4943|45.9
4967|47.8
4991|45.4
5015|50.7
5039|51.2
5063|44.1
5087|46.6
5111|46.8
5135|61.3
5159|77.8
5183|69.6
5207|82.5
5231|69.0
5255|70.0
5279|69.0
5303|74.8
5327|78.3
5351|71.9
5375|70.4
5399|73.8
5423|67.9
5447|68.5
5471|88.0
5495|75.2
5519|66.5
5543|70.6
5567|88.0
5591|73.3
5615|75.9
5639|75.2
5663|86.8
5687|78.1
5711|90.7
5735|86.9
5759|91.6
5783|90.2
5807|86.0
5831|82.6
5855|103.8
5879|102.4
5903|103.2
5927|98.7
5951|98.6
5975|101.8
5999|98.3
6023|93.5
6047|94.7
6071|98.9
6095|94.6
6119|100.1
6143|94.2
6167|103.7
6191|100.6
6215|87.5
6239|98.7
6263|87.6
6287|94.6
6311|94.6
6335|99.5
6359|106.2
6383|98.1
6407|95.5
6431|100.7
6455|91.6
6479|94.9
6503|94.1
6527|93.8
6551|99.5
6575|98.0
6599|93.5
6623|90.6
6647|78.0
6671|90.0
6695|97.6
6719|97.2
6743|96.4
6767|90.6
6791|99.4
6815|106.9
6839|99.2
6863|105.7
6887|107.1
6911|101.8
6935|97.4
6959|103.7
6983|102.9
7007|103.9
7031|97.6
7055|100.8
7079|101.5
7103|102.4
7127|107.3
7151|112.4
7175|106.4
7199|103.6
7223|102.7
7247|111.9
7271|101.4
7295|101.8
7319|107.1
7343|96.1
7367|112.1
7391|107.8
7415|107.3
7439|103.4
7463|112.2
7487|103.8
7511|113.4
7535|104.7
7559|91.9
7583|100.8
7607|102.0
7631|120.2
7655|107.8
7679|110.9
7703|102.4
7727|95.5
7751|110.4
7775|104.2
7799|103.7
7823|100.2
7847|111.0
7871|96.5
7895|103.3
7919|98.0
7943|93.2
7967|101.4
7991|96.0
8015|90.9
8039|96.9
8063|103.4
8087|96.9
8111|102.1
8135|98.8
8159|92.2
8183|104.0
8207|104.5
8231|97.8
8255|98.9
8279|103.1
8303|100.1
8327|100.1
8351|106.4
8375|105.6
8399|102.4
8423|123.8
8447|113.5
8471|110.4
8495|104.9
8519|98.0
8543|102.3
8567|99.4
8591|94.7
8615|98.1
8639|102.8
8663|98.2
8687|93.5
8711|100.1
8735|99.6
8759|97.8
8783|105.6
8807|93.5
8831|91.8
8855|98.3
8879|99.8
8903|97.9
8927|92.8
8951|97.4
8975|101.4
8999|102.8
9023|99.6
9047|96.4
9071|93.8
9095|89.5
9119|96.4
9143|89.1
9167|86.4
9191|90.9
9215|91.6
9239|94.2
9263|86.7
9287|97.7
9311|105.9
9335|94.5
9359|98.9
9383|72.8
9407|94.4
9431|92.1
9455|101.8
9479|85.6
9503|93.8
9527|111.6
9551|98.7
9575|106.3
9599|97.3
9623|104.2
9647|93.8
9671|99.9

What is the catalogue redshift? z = 0.28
